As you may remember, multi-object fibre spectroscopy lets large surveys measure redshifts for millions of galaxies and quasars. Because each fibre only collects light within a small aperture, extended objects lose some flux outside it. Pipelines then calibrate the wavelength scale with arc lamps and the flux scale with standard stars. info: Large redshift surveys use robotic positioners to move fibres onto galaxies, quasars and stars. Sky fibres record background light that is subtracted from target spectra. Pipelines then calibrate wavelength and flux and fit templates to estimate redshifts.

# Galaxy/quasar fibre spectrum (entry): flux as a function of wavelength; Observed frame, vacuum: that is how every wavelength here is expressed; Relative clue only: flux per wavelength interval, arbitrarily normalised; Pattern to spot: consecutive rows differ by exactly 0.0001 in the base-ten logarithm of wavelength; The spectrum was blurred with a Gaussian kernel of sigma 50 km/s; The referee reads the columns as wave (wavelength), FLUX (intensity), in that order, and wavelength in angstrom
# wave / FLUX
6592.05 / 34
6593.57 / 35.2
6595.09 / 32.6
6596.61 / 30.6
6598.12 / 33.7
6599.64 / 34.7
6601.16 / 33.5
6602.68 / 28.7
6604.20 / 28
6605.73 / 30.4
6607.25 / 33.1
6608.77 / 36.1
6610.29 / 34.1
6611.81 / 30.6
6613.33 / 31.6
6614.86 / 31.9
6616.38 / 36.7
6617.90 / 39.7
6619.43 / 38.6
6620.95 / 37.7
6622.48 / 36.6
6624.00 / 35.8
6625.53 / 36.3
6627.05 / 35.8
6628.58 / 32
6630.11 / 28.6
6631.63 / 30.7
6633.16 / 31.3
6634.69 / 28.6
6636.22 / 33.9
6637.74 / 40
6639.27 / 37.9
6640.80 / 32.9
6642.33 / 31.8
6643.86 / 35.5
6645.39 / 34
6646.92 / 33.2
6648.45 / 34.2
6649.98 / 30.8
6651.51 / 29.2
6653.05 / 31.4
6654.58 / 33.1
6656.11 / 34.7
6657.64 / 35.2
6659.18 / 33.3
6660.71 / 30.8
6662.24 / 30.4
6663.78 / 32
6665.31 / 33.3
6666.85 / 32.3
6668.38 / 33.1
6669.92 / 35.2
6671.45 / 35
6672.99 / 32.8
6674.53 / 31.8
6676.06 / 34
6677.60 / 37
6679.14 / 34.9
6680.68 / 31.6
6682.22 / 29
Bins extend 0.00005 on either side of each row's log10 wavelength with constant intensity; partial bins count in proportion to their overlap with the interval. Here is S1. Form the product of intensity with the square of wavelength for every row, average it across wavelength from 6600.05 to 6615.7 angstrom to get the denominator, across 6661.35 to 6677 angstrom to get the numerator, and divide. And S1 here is 1.05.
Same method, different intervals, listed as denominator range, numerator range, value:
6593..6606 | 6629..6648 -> 1.05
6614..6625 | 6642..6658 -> 0.91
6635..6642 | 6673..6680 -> 0.98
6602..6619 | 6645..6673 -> 1.01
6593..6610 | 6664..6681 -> 1.06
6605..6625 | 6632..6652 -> 0.96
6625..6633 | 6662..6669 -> 1.01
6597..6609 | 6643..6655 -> 1.03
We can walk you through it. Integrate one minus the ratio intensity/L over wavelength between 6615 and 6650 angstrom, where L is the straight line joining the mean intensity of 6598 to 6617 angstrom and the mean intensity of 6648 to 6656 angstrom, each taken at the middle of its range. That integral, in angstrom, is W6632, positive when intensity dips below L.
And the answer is -2.6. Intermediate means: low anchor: 32.5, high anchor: 31.9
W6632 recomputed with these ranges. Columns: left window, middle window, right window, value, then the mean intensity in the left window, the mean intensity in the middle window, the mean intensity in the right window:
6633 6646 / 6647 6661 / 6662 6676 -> 0.4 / 34.1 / 32.6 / 33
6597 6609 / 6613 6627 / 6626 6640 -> -1.5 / 32.1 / 36.2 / 33.3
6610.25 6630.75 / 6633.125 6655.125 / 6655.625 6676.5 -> 0.4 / 34.8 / 33.2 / 33.1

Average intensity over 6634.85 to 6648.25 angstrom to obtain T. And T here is 34.6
